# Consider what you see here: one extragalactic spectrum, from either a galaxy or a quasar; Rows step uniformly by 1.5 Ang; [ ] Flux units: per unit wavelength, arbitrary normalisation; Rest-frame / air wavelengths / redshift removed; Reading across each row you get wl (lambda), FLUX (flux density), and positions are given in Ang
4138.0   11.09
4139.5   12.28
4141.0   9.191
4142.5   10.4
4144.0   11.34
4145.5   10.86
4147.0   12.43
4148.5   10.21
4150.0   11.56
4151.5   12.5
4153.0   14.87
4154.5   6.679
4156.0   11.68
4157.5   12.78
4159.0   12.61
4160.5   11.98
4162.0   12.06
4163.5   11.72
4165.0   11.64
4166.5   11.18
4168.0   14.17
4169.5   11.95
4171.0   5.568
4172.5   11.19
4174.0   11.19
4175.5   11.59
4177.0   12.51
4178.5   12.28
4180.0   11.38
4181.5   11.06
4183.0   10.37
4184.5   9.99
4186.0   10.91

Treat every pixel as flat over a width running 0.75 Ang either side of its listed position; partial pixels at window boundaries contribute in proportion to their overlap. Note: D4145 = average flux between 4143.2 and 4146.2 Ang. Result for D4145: 11.1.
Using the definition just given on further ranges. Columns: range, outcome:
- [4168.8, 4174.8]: 9.97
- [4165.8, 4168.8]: 12.7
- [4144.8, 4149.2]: 11.2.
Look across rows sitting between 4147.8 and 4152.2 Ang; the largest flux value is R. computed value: 12.5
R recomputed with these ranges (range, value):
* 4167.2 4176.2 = 14.17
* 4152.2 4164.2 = 14.87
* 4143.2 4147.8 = 12.43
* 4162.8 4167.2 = 11.72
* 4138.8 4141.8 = 12.28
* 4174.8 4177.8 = 12.51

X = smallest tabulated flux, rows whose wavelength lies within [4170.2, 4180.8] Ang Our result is 5.568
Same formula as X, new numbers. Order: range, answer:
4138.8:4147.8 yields 9.191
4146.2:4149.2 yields 10.21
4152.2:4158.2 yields 6.679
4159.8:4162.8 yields 11.98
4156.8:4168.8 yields 11.18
